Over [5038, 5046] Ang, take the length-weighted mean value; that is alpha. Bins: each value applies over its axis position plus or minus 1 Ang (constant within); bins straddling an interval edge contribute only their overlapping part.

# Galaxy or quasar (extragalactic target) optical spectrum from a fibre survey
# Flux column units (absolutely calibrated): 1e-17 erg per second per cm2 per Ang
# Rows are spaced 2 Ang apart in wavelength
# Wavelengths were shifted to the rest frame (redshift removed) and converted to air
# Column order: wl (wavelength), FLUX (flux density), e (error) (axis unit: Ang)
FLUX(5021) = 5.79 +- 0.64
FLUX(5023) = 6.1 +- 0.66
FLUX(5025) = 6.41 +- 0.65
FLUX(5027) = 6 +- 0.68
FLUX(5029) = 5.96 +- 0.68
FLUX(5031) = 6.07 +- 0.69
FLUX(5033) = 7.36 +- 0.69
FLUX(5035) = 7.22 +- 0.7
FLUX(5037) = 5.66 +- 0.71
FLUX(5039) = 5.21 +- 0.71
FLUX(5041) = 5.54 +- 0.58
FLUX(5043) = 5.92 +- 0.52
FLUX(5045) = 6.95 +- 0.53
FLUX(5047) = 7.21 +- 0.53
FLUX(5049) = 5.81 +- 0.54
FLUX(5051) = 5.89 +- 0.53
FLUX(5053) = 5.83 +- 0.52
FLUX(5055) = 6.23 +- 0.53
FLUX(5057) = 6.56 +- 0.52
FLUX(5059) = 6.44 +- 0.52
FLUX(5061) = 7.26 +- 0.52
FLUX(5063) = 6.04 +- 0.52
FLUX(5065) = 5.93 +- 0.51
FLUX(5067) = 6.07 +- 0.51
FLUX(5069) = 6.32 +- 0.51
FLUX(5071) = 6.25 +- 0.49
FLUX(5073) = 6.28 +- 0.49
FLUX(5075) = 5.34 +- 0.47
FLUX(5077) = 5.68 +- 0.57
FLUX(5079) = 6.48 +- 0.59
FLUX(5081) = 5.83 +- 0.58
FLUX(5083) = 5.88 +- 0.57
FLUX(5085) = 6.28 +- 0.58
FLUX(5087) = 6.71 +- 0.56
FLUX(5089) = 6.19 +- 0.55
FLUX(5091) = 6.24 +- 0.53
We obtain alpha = 5.91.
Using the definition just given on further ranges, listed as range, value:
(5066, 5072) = 6.21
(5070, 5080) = 6.01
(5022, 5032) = 6.11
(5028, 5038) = 6.45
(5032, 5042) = 6.2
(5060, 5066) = 6.41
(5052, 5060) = 6.27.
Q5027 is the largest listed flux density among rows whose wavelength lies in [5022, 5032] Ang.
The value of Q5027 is 6.41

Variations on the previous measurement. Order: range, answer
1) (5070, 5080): 6.48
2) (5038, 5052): 7.21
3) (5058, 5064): 7.26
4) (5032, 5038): 7.36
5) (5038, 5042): 5.54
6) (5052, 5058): 6.56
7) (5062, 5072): 6.32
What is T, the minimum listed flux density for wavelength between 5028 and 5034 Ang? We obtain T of 5.96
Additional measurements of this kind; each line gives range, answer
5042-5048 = 5.92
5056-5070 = 5.93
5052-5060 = 5.83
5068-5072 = 6.25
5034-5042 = 5.21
